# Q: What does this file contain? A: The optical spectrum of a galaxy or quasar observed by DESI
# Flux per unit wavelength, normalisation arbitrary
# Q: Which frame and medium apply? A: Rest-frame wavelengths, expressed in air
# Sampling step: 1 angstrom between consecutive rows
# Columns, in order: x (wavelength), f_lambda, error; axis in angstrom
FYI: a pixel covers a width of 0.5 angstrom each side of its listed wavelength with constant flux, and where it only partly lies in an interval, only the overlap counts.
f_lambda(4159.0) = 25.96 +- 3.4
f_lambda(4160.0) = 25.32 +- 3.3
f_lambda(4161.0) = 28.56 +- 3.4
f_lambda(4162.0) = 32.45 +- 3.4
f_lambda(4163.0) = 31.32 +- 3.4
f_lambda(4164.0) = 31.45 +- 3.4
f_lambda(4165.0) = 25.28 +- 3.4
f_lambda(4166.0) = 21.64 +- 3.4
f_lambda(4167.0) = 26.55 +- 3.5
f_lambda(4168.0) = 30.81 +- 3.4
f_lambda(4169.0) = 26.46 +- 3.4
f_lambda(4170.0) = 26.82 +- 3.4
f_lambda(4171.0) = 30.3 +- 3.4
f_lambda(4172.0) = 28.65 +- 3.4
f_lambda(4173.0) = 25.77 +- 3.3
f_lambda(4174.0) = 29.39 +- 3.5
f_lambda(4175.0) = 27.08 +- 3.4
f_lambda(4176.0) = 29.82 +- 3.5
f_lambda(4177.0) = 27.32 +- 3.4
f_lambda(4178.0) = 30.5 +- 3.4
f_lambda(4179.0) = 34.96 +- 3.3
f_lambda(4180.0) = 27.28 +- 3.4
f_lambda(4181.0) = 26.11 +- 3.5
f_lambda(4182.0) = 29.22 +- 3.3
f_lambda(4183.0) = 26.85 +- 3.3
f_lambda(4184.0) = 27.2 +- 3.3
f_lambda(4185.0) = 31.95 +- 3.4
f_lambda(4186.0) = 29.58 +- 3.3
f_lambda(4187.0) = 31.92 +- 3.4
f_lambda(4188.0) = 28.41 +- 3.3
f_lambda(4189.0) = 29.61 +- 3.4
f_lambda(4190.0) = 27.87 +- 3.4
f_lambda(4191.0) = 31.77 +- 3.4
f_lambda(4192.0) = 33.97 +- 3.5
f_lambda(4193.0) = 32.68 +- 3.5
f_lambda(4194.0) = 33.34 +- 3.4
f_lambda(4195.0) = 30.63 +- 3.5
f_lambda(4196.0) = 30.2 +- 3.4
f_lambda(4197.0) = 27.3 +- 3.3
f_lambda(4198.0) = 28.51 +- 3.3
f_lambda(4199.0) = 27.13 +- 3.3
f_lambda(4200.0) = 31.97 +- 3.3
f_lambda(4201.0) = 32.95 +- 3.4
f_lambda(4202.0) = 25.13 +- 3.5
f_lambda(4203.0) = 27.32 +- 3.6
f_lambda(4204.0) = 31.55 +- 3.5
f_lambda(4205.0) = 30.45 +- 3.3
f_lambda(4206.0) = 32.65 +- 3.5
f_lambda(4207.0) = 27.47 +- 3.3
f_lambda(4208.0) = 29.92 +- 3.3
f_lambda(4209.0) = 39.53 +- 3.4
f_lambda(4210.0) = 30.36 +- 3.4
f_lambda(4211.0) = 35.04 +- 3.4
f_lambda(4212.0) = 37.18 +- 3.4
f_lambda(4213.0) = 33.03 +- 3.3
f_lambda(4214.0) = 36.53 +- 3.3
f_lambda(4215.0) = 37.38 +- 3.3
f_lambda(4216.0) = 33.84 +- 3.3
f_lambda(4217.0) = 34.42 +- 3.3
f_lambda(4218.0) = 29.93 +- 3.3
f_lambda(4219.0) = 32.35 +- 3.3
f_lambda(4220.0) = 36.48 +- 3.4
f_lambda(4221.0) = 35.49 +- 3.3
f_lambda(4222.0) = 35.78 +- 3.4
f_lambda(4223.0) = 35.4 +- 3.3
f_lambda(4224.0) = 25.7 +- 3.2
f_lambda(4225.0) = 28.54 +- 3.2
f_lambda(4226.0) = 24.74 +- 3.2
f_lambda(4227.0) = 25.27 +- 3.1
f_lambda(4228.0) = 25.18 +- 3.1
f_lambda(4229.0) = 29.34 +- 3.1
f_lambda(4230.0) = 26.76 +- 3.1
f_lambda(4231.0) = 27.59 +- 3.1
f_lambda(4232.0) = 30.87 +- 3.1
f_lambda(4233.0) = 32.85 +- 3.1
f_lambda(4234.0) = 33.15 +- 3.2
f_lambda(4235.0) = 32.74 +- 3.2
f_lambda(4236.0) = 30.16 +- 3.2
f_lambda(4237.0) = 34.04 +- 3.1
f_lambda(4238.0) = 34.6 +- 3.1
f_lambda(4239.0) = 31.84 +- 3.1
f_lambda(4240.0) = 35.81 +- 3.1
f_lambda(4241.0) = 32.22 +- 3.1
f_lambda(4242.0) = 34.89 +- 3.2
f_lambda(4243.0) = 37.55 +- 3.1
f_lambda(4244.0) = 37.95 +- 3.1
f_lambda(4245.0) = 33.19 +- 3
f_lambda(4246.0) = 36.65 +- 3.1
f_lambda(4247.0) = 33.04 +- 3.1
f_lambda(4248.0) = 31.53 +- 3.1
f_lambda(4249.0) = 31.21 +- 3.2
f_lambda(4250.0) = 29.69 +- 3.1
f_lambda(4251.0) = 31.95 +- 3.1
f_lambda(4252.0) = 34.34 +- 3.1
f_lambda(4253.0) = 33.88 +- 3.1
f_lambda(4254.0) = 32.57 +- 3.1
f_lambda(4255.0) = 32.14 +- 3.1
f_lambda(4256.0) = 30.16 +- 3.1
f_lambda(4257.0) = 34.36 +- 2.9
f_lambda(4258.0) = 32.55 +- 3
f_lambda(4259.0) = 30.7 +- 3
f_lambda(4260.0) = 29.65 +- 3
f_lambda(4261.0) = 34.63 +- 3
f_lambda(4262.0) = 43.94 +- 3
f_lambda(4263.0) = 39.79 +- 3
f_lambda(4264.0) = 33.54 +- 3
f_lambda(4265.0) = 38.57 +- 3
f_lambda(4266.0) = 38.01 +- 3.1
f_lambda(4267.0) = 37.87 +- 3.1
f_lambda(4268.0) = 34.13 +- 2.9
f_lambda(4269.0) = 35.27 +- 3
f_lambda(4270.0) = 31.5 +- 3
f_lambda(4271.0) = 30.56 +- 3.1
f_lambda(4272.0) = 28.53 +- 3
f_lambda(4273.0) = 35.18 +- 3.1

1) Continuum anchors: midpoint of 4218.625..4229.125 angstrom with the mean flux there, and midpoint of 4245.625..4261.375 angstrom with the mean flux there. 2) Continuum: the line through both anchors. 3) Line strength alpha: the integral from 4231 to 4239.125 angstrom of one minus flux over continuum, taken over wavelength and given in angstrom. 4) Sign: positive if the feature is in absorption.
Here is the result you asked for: -0.3 angstrom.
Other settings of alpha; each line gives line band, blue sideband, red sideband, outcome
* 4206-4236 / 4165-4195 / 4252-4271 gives 0.0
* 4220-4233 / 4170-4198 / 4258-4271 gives 1.2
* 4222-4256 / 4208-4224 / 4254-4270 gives 2.8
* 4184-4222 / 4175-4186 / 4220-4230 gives -3.1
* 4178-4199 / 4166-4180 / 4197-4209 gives -0.5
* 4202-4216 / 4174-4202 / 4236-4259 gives -0.8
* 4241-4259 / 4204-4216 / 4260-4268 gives 1.5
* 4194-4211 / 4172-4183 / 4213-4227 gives 0.3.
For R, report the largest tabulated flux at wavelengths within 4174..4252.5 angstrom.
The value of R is 39.53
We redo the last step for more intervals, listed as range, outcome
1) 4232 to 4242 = 35.81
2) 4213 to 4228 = 37.38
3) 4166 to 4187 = 34.96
